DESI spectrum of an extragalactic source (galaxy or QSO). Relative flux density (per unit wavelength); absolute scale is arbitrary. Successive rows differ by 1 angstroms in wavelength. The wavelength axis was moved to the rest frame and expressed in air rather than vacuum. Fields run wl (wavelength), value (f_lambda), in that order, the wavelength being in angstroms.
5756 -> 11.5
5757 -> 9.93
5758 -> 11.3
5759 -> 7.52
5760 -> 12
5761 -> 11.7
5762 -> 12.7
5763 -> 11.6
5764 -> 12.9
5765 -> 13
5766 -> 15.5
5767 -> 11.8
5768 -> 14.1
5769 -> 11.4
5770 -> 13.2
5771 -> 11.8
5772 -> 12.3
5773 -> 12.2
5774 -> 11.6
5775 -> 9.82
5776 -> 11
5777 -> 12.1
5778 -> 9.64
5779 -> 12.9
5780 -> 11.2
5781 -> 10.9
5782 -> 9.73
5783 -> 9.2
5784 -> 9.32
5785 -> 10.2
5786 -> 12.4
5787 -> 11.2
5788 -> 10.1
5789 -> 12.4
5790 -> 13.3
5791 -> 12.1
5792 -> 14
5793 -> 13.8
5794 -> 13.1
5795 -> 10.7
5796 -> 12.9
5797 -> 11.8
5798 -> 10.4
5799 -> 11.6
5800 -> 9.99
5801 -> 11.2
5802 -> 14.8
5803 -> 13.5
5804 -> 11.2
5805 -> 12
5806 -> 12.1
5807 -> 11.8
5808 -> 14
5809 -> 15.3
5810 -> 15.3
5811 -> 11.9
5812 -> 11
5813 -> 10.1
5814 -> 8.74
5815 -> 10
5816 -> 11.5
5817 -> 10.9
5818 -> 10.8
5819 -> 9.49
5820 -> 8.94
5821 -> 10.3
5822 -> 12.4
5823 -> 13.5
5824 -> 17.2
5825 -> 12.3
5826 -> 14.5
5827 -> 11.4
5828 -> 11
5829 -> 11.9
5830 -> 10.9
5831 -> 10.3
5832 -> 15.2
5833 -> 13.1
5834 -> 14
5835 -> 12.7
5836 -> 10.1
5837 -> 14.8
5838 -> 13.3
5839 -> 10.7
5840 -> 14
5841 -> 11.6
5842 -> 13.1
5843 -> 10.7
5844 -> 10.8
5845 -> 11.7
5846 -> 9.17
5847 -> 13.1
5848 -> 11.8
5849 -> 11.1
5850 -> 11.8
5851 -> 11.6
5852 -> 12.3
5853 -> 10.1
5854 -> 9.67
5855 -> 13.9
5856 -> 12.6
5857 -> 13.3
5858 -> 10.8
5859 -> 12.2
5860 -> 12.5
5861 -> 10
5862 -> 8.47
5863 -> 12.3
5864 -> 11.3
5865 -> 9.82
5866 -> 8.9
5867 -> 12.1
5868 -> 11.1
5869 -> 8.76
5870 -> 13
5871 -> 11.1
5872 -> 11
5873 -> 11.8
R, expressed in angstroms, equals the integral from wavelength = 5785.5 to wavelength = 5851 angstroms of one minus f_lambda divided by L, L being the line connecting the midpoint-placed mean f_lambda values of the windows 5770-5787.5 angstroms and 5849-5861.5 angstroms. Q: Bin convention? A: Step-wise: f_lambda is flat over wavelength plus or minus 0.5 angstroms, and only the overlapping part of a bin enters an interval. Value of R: -3.64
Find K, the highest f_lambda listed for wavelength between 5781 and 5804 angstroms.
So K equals 14.8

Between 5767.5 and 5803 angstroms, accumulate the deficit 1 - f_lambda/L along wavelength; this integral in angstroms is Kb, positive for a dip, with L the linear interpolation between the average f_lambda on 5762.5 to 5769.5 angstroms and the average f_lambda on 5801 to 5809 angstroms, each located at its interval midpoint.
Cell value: 3.2 angstroms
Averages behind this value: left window 12.9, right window 12.8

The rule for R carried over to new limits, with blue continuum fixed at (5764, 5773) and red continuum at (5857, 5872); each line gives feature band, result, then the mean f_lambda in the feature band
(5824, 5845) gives -1.6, 12.4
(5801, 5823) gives 0.5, 11.7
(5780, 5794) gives 1.1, 11.5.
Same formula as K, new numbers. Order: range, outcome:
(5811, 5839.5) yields 17.2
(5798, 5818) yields 15.3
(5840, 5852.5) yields 14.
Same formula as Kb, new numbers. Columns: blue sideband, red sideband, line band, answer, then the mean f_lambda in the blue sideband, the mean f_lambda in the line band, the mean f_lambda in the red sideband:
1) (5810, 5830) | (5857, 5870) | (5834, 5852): -1.2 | 11.5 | 12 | 10.9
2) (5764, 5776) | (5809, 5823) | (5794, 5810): -1.2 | 12.4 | 12.3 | 11.1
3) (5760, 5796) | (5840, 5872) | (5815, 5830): -0.3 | 11.9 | 11.8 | 11.3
